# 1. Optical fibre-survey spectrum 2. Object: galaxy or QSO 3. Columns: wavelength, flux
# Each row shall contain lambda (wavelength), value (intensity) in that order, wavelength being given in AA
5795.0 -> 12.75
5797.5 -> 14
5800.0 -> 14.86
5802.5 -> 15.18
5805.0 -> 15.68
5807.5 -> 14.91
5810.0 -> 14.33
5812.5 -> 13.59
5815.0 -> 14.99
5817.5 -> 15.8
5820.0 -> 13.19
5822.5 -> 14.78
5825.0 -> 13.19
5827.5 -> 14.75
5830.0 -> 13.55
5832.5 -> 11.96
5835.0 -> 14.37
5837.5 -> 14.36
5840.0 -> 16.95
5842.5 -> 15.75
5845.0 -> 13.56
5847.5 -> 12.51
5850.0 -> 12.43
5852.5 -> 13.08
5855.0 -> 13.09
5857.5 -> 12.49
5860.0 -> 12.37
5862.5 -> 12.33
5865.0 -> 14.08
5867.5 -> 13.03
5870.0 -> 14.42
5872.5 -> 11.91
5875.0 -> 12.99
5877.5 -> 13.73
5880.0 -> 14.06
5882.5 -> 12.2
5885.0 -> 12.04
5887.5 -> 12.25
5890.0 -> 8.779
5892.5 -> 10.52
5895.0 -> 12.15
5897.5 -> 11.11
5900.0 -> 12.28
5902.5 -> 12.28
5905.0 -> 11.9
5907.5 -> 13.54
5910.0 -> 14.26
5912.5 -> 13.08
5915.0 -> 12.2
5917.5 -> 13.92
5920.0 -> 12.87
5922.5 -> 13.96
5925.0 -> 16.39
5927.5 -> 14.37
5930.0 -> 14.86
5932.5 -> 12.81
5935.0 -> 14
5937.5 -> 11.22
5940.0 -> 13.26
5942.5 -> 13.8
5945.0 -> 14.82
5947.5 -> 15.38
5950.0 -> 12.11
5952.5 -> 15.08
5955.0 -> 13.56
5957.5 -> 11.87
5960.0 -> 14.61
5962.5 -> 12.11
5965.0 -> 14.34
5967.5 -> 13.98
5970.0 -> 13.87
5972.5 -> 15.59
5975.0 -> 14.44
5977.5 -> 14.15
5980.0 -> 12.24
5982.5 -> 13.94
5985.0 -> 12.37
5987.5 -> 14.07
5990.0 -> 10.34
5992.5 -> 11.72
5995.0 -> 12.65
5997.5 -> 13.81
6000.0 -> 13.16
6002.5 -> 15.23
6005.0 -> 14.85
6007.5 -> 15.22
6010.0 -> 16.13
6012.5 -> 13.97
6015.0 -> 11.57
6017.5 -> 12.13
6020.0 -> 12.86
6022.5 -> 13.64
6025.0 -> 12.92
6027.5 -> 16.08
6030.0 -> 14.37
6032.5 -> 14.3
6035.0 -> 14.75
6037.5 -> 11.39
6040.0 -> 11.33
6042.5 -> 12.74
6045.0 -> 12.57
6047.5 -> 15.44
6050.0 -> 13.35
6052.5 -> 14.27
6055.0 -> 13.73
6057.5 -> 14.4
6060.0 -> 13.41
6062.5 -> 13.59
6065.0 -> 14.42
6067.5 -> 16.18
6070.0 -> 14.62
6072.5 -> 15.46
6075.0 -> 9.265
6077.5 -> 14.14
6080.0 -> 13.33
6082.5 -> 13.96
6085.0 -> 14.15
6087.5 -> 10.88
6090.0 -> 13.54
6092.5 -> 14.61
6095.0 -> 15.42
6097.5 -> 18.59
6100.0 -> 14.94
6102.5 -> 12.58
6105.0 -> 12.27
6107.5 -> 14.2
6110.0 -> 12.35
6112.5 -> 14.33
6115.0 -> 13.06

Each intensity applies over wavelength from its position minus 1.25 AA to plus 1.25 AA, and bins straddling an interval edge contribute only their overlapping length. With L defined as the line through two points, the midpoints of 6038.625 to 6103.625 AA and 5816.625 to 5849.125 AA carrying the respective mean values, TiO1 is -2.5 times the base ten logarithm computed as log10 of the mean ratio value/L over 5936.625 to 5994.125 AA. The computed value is 0.05 mag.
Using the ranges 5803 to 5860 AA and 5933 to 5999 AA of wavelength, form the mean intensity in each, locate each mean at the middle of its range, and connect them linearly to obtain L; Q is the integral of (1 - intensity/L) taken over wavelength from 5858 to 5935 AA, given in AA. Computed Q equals 4.7 AA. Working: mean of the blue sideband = 14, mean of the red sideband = 13.4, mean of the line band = 12.9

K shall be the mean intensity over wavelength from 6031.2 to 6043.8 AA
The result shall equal 12.9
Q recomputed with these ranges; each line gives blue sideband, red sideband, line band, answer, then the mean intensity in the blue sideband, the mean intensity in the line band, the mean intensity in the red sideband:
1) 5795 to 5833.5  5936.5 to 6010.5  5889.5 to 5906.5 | 3.1 AA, 14.3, 11.4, 13.6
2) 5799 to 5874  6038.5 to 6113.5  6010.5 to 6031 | 0.4 AA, 13.9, 13.5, 13.8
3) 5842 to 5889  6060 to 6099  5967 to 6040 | 0.7 AA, 13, 13.6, 14.1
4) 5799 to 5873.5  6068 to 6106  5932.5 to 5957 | 0.6 AA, 13.9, 13.6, 13.9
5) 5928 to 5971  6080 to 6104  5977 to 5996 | 1.6 AA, 13.6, 12.6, 14.2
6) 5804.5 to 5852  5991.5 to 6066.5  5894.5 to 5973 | 2.5 AA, 14.2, 13.5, 13.7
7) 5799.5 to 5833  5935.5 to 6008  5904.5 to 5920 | 0.8 AA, 14.4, 13.2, 13.6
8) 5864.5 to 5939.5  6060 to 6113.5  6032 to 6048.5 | 0.6 AA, 12.9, 13.1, 13.9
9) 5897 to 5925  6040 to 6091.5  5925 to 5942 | -0.7 AA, 13.1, 13.7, 13.6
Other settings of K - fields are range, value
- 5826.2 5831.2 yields 14.1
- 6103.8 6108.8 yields 13.2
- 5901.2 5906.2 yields 12.1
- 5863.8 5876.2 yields 13.3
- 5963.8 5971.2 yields 14.1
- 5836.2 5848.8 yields 14.6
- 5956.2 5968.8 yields 13.4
